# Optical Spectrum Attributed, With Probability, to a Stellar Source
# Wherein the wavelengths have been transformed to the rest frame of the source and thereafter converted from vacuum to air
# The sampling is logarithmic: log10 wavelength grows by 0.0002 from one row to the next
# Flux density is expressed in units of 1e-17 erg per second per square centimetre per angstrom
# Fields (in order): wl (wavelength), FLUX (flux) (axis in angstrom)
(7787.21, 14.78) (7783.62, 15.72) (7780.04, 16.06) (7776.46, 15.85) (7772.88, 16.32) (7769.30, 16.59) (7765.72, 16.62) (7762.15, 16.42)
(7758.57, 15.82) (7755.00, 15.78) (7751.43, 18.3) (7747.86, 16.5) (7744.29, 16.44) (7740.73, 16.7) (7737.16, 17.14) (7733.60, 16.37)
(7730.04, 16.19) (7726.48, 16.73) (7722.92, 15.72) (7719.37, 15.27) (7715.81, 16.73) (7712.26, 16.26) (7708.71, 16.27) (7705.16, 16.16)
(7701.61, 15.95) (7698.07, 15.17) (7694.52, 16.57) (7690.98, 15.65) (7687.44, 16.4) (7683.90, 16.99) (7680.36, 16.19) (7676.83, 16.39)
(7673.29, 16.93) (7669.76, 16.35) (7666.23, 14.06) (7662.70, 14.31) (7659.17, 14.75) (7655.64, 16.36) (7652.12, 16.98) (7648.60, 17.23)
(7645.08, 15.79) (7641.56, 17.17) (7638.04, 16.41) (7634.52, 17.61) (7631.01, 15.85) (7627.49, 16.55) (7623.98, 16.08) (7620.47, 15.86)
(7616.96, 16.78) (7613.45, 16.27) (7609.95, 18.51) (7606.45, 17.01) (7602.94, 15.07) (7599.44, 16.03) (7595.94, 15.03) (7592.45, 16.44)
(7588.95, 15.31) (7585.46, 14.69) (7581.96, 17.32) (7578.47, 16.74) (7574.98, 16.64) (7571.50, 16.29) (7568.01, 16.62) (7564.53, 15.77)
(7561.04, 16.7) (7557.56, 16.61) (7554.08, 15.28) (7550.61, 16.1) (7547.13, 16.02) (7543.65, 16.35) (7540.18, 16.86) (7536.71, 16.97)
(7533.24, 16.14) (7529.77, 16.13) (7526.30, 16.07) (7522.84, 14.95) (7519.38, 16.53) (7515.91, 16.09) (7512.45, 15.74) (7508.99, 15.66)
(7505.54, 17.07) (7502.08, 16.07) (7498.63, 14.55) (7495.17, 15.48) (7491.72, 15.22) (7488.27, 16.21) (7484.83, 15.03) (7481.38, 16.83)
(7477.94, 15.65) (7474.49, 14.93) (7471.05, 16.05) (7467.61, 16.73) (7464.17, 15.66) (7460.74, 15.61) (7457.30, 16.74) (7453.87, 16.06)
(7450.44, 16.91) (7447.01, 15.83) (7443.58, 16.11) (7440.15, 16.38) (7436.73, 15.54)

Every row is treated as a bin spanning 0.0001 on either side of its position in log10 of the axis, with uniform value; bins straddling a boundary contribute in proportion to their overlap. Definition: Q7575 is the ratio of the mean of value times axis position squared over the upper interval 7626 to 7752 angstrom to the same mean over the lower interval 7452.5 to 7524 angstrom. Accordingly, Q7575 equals 1.1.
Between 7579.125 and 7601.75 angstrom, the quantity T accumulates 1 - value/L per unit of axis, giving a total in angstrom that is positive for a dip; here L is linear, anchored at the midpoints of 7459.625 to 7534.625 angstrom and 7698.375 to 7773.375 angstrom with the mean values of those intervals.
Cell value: 0.3 angstrom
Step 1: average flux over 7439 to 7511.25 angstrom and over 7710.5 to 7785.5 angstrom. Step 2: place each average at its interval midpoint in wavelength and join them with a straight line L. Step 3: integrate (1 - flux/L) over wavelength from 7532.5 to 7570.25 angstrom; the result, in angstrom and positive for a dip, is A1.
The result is -0.61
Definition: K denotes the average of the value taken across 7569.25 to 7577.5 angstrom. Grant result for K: 16.5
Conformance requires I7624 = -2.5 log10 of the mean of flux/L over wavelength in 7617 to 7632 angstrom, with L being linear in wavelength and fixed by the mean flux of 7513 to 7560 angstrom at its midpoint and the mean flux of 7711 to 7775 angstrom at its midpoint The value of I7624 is 0.01 mag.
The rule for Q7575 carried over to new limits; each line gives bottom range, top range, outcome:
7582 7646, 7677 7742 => 1.02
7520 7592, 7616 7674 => 1.02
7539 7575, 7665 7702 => 1.02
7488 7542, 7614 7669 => 1.04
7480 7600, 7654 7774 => 1.06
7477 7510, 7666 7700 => 1.08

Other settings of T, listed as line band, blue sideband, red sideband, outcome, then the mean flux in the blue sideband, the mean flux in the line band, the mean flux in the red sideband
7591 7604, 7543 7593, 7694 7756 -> 0.4 angstrom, 16.2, 15.7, 16.3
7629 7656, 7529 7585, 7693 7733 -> -0.8 angstrom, 16.4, 16.7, 16.1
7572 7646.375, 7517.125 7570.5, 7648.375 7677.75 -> -1.6 angstrom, 16.2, 16.3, 15.8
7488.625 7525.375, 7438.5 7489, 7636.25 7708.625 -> 0.7 angstrom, 16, 15.8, 16.1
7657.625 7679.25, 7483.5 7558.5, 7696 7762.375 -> 1.0 angstrom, 16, 15.5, 16.3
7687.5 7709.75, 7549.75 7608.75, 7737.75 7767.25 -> 0.6 angstrom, 16.1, 16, 16.6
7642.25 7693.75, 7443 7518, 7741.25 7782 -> 0.6 angstrom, 15.9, 16.1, 16.4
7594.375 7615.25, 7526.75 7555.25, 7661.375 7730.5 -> -0.2 angstrom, 16.2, 16.3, 16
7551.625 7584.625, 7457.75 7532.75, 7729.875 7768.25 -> -0.7 angstrom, 15.8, 16.4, 16.6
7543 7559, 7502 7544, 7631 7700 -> 0.2 angstrom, 16.2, 16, 16.2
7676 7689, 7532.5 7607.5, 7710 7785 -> -0.2 angstrom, 16.2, 16.5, 16.4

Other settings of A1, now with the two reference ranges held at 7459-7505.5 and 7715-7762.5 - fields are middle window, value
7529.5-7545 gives -0.6 angstrom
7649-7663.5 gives 0.3 angstrom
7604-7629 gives -0.9 angstrom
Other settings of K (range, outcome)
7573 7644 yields 16.4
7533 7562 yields 16.3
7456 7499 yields 15.8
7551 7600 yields 16.1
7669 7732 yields 16.2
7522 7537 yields 16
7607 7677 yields 16.3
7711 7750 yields 16.4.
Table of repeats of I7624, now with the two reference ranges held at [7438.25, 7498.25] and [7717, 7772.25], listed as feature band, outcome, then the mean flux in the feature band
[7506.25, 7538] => 0.00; 16.1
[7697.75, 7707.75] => 0.03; 15.9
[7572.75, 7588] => -0.01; 16.3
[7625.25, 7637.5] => -0.03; 16.6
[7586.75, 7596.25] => 0.03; 15.6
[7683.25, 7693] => 0.00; 16.3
